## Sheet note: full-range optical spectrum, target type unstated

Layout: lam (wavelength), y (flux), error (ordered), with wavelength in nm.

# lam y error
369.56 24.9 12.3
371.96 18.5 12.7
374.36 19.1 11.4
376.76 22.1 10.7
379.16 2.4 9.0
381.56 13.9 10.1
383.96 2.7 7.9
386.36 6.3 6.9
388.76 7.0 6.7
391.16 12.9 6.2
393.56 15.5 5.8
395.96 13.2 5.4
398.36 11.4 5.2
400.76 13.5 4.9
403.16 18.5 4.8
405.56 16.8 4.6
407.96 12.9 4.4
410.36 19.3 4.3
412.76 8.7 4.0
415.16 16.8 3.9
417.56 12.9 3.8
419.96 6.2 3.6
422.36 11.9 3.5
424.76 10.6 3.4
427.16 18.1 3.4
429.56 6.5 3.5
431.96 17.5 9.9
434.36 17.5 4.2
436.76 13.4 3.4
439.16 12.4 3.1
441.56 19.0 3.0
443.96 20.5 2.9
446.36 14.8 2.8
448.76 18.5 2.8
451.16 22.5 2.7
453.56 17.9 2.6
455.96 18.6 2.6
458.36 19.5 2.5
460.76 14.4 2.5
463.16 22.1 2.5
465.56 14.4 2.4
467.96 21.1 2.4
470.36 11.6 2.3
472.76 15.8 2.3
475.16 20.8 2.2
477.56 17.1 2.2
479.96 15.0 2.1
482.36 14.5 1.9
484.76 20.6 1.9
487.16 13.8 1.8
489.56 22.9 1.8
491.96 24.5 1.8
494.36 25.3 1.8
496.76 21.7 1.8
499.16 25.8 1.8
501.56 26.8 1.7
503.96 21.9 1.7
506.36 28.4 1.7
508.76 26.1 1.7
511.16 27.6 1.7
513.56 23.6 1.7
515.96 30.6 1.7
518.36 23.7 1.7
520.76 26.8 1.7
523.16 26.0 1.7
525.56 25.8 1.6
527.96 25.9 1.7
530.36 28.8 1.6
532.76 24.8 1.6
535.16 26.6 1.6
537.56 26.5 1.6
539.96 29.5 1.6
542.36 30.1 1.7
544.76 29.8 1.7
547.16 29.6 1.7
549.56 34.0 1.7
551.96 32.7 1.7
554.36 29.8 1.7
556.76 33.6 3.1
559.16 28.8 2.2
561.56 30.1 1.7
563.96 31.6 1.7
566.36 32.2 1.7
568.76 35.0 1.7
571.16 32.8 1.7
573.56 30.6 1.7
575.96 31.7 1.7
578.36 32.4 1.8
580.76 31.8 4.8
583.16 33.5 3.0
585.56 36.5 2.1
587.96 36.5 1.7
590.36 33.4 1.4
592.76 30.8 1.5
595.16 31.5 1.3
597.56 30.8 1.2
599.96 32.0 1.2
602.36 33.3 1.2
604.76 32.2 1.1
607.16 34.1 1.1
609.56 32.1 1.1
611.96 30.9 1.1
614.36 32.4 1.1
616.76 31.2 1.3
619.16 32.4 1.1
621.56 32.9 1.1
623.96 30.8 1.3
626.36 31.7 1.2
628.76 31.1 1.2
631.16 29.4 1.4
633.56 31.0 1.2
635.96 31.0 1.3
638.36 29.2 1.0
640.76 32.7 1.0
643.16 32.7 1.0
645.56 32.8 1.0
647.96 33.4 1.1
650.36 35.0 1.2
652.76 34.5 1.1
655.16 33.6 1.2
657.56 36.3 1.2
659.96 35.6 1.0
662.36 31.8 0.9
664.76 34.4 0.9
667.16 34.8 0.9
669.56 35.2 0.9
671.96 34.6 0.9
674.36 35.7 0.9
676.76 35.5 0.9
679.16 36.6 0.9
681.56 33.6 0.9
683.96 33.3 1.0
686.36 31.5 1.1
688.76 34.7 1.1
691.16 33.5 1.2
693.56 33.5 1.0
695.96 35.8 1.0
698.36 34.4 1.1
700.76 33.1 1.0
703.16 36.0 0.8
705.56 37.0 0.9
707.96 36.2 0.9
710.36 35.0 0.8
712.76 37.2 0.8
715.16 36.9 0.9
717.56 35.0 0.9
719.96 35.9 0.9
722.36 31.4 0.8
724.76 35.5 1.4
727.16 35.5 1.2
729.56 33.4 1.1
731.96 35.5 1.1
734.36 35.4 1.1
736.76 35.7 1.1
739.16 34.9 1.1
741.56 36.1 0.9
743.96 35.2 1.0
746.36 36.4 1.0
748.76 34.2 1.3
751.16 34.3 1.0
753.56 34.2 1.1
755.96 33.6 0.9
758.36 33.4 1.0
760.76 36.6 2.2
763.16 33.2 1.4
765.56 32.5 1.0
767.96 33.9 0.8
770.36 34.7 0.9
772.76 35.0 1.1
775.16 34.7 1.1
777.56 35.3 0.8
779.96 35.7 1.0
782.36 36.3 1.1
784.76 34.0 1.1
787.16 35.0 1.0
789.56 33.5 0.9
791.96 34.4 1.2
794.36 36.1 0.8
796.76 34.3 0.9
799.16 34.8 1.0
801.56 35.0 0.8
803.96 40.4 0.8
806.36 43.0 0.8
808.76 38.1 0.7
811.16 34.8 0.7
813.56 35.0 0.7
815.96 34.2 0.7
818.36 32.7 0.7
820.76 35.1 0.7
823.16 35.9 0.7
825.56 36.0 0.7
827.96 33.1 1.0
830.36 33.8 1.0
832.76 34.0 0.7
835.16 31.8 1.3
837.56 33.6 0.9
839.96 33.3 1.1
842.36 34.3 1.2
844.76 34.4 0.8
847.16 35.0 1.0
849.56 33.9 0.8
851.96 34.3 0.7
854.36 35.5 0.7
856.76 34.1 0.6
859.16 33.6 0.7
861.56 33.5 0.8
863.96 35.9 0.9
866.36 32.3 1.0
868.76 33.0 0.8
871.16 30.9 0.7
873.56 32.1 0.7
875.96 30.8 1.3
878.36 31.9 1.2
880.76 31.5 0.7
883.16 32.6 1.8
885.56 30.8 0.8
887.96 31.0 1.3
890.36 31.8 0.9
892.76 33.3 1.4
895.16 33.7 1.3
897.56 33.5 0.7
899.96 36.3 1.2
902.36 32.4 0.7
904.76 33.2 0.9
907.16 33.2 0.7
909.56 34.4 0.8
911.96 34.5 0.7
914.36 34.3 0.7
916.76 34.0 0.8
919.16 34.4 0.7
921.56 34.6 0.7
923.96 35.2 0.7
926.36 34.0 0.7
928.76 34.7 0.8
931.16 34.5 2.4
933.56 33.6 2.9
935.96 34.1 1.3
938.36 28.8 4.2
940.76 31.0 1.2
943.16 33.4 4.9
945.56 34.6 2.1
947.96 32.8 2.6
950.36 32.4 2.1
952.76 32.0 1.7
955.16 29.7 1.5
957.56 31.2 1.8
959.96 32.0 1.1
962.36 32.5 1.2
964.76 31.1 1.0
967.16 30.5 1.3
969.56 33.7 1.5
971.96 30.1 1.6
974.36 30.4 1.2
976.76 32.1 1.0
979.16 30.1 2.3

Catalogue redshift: 0.227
